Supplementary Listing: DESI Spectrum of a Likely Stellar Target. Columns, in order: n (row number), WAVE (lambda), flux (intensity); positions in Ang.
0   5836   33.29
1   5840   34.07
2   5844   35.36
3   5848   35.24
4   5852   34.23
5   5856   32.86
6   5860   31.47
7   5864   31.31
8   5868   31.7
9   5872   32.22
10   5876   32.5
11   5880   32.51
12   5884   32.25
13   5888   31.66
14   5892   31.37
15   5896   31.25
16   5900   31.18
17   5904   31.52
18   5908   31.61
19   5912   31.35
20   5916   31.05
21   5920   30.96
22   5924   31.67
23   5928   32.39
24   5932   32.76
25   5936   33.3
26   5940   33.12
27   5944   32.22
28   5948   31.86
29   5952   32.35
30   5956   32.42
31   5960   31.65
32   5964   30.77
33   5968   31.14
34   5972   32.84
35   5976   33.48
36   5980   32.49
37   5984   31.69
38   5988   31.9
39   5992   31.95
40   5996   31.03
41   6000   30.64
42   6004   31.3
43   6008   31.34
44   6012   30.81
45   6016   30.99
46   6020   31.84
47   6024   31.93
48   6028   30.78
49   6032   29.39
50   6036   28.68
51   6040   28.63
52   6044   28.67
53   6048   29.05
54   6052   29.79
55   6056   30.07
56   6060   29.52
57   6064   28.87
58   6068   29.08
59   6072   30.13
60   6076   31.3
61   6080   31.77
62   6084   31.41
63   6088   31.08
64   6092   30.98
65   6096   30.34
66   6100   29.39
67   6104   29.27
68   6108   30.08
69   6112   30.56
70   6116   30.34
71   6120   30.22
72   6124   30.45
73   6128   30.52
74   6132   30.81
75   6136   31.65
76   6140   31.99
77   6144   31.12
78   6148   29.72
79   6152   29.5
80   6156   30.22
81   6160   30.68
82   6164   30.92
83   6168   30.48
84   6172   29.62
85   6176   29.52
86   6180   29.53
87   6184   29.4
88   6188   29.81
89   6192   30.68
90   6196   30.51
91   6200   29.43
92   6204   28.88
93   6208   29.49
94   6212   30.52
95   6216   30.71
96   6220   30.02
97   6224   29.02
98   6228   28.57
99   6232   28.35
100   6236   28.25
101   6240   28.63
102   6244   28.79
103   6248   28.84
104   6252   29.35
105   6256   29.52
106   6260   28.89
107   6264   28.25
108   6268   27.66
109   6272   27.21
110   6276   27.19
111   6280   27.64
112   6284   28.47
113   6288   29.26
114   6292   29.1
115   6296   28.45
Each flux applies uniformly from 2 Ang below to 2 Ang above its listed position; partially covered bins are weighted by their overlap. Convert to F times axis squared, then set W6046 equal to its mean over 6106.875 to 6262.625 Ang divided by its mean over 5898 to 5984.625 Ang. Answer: 1.0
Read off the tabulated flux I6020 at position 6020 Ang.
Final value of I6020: 31.84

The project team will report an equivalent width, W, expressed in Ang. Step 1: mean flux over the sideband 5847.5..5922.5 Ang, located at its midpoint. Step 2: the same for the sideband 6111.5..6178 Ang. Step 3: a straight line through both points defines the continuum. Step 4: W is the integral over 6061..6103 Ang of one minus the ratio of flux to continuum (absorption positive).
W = 0.62 Ang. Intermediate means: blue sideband 31.9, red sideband 30.5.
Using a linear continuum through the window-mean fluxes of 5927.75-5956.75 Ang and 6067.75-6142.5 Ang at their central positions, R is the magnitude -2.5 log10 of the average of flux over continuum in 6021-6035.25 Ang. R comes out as 0.03 mag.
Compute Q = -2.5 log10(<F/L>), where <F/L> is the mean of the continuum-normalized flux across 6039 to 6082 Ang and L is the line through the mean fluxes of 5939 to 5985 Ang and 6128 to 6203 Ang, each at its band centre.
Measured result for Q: 0.05 mag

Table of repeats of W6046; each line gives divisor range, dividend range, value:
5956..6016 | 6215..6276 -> 0.99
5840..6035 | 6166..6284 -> 1.00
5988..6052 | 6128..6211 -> 1.04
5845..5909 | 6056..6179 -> 1.02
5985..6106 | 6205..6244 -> 1.02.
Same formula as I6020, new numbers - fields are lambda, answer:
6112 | 30.56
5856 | 32.86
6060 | 29.52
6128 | 30.52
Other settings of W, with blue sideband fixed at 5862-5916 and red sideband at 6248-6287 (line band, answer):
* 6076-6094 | -0.8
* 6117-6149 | -1.4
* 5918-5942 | -0.8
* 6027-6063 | 1.1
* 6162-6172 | -0.4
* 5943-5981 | -1.3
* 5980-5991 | -0.4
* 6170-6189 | -0.3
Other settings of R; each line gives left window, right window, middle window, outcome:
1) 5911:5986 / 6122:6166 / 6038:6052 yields 0.089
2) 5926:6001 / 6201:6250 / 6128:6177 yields -0.019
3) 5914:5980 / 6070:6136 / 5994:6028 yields 0.010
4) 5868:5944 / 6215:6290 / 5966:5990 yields -0.035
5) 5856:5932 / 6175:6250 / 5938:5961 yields -0.033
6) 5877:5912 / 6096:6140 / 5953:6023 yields -0.018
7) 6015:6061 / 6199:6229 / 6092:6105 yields -0.003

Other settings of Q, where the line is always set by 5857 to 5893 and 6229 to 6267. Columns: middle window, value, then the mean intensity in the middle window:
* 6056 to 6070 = 0.04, 29.3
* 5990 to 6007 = -0.01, 31.2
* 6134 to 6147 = -0.06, 31.4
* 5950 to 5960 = -0.03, 32.2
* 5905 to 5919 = 0.01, 31.3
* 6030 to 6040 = 0.06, 29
